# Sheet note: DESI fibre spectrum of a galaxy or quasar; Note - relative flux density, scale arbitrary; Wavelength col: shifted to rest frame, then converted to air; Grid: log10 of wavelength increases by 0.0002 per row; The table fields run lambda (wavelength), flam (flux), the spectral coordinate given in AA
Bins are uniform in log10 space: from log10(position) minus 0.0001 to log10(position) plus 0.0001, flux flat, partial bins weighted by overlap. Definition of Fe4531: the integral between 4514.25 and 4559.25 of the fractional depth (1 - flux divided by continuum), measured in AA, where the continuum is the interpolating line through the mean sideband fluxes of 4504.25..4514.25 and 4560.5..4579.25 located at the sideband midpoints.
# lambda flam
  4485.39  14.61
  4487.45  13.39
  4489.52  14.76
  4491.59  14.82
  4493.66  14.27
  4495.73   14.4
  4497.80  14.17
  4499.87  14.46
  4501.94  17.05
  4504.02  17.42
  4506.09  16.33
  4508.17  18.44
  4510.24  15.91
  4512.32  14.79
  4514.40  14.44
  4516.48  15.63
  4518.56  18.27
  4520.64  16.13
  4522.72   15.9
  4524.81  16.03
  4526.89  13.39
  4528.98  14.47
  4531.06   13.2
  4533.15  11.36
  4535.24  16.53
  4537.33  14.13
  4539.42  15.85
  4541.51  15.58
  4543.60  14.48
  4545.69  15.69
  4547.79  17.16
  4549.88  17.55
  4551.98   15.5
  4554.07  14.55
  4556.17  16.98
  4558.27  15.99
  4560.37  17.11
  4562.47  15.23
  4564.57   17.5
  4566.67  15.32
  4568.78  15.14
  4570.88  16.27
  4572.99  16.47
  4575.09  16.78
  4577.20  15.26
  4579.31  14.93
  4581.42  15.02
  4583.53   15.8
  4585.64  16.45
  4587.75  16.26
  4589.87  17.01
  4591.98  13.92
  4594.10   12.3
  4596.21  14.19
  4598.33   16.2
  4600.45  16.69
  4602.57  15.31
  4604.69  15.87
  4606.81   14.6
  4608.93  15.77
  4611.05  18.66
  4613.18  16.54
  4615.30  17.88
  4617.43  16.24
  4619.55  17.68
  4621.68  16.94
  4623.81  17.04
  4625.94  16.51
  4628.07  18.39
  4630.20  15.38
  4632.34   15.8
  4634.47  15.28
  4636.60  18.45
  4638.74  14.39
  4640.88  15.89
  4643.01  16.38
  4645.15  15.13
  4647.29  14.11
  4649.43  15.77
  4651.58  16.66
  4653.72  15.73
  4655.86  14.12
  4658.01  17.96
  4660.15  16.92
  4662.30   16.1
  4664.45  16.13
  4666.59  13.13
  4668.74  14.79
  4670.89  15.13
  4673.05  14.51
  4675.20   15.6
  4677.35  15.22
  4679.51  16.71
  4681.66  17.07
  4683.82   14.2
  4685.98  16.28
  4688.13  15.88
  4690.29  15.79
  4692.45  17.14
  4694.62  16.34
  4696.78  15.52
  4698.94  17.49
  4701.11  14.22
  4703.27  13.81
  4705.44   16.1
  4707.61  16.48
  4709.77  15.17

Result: 2.0 AA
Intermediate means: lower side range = 16.3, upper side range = 16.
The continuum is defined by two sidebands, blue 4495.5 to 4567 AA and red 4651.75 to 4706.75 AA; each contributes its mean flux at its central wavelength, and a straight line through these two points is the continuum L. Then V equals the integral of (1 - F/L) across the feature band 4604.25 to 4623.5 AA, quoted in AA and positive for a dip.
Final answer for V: -1.3 AA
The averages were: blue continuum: 15.6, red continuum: 15.7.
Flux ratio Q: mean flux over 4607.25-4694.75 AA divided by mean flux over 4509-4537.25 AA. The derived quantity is 1.07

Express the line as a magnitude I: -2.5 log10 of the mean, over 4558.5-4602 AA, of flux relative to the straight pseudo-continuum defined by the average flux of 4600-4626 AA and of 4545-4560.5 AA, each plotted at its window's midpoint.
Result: 0.05 mag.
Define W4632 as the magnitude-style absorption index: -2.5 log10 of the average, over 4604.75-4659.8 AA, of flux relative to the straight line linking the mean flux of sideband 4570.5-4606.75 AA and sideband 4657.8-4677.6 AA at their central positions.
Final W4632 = -0.05 mag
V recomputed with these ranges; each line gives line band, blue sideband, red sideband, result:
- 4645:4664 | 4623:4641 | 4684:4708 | 0.34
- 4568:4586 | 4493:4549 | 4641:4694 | -0.30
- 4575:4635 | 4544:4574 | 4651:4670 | -0.31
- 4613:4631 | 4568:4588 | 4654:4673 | -1.55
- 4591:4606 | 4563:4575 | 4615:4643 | 1.31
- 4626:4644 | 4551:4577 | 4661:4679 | -0.95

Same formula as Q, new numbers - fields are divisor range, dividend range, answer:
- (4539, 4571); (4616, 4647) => 1.02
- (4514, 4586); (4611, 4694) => 1.03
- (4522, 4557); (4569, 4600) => 1.02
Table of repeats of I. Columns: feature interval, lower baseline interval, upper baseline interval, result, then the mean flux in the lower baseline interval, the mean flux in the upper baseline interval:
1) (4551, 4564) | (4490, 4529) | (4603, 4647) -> -0.002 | 15.6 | 16.4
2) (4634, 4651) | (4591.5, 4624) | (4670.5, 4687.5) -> 0.007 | 16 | 15.6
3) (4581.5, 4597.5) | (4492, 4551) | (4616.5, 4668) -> 0.047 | 15.5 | 16.1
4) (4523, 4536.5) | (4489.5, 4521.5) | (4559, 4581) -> 0.113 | 15.7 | 16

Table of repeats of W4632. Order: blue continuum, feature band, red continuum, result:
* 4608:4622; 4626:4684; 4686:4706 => 0.05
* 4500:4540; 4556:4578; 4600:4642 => -0.01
